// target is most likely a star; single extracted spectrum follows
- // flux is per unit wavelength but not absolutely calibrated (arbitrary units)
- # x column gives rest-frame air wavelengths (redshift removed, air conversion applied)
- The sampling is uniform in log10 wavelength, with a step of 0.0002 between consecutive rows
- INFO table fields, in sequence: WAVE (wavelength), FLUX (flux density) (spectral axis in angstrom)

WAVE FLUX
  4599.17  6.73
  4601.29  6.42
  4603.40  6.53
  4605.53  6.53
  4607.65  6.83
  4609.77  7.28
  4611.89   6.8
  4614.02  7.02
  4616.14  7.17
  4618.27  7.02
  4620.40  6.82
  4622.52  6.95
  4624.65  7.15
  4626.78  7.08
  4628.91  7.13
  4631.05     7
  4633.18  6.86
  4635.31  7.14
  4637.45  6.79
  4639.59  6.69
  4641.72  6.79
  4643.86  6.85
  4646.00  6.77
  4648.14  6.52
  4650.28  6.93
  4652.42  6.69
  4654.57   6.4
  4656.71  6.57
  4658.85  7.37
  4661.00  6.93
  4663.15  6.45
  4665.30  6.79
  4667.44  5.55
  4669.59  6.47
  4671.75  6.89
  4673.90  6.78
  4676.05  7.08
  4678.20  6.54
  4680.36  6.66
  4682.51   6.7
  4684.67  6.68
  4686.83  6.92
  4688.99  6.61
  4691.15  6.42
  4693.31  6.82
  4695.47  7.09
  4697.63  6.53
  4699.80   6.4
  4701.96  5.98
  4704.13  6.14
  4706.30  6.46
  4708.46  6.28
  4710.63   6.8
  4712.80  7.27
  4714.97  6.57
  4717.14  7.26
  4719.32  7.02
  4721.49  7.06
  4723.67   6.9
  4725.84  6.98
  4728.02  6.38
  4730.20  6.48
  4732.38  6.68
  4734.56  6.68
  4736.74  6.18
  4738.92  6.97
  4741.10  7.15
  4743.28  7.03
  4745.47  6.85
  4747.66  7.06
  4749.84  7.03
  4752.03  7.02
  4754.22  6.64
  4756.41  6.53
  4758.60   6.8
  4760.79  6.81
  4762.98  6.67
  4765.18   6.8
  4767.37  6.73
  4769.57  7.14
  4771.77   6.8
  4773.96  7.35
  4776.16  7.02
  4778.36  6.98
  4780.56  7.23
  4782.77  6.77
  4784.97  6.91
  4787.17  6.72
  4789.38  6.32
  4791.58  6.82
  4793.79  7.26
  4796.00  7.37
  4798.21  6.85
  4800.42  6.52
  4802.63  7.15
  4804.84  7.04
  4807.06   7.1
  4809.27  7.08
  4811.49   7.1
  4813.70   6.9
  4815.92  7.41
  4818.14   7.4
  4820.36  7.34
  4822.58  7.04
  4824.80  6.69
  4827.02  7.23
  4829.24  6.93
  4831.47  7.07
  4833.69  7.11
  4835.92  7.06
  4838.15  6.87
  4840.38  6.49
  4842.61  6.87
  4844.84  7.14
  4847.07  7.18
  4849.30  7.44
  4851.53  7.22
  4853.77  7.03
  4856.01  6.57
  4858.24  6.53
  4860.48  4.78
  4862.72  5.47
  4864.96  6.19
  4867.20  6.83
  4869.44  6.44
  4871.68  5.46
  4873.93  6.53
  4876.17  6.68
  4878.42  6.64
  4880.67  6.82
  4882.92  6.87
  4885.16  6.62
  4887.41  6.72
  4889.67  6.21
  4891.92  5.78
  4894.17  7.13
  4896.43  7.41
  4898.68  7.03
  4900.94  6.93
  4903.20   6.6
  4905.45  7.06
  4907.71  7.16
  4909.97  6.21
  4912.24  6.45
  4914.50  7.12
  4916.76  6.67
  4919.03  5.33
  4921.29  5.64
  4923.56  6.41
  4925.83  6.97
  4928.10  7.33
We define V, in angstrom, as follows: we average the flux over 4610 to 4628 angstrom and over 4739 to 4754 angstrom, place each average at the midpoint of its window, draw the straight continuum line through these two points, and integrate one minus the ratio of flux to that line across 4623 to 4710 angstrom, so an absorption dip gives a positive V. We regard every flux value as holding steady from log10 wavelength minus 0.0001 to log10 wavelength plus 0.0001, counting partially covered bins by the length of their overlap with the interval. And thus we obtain 3.86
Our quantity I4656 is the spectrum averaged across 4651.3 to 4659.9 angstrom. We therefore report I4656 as 6.76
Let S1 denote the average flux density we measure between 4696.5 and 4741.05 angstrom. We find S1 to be 6.66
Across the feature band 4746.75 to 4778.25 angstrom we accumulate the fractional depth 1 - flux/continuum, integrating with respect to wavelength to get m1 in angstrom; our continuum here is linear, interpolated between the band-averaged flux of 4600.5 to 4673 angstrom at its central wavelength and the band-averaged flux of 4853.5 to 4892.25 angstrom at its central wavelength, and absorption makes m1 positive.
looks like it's -1.6 angstrom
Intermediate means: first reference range 6.8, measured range 6.89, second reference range 6.34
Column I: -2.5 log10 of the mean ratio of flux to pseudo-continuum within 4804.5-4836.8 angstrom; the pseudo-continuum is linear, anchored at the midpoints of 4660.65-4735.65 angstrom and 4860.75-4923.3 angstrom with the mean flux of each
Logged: -0.087 mag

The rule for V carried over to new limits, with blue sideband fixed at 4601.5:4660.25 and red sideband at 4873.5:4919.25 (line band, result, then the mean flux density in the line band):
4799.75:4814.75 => -0.5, 7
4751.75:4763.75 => 0.1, 6.73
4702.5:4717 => 0.4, 6.61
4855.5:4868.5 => 1.3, 6.05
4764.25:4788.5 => -0.6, 6.95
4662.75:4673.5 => 0.6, 6.45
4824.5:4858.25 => -1.3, 6.99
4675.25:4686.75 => 0.2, 6.74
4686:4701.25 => 0.4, 6.66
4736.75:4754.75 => -0.4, 6.93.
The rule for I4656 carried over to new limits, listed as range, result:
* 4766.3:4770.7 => 6.92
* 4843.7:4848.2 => 7.17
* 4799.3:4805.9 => 6.91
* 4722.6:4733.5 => 6.68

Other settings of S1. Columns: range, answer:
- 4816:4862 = 6.9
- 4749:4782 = 6.9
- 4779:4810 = 6.94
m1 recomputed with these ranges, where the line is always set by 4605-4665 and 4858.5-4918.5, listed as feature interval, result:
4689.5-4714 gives 0.8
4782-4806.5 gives -0.9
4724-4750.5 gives -0.2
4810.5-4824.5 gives -1.2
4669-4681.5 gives 0.1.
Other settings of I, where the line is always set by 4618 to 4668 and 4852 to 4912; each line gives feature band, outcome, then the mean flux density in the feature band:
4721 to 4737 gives 0.01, 6.68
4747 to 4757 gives -0.03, 6.87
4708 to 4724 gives -0.03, 6.92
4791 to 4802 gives -0.05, 6.98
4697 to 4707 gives 0.08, 6.28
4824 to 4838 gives -0.07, 7.01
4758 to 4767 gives -0.02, 6.77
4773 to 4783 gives -0.07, 7.09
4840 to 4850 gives -0.08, 7.05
